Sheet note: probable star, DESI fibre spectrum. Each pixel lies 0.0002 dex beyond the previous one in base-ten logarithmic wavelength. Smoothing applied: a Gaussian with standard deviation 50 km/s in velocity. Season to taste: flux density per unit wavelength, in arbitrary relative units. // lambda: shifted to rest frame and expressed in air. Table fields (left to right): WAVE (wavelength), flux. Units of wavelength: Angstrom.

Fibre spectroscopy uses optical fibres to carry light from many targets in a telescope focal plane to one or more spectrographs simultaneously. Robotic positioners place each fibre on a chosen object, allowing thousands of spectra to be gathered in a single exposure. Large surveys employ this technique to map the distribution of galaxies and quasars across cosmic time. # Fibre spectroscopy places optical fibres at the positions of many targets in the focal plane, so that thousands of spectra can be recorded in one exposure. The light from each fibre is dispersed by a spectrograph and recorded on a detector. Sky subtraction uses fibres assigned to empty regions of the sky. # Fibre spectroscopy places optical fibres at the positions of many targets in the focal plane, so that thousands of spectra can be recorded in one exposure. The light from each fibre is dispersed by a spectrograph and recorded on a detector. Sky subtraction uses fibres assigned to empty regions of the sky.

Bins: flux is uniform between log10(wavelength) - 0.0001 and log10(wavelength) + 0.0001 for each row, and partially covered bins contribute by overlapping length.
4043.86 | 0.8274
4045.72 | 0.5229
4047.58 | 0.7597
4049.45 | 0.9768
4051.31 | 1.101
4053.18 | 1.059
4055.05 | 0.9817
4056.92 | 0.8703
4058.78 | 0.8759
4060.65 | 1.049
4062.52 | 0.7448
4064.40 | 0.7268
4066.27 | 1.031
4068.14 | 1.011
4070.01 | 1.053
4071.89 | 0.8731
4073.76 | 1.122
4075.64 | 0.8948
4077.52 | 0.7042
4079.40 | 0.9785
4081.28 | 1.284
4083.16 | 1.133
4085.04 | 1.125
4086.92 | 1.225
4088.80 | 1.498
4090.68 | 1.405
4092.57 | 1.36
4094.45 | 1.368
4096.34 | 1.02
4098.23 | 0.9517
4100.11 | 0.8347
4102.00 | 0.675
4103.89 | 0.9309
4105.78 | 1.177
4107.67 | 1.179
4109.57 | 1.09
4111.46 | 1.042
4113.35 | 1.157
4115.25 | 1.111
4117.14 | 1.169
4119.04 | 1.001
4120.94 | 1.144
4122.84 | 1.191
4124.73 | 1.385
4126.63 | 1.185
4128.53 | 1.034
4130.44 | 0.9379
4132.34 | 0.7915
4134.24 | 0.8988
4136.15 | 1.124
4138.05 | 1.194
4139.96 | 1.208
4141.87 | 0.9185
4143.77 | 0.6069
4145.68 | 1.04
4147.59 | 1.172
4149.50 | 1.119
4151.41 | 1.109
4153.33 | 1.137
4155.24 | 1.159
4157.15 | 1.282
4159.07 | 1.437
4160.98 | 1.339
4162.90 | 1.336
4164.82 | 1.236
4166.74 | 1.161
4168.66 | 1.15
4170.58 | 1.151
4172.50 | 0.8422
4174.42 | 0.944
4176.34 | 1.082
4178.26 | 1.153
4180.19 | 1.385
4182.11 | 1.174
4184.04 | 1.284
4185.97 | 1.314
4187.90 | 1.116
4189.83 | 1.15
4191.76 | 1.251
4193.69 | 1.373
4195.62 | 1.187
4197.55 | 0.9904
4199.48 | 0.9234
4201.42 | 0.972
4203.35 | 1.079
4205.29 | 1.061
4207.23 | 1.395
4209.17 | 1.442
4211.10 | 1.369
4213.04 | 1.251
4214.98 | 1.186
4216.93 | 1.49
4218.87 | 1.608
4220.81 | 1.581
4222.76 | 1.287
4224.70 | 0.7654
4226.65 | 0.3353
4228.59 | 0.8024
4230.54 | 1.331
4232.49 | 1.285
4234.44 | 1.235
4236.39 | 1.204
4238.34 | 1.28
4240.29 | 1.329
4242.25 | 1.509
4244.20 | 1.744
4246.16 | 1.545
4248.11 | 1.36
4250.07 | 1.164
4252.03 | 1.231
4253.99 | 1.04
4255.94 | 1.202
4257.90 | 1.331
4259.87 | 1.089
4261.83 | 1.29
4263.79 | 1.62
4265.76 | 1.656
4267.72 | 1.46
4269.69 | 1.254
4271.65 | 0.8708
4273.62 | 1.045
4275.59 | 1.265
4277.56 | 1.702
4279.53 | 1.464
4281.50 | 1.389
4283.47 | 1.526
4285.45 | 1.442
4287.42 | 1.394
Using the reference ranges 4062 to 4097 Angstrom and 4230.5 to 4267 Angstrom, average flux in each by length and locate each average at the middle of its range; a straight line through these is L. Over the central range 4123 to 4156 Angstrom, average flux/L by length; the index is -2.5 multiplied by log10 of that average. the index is 0.11 mag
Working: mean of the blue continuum 1.09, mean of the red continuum 1.34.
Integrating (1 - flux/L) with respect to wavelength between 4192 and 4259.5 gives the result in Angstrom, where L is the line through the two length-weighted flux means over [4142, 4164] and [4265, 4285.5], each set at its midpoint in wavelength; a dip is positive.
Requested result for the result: 2.45 Angstrom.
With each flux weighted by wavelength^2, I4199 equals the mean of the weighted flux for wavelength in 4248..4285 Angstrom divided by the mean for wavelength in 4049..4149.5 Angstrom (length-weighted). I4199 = 1.36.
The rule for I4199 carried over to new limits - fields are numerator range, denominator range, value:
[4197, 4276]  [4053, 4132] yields 1.26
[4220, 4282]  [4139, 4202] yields 1.15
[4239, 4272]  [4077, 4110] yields 1.30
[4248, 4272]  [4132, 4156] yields 1.30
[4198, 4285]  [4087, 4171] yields 1.19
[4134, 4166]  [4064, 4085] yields 1.19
